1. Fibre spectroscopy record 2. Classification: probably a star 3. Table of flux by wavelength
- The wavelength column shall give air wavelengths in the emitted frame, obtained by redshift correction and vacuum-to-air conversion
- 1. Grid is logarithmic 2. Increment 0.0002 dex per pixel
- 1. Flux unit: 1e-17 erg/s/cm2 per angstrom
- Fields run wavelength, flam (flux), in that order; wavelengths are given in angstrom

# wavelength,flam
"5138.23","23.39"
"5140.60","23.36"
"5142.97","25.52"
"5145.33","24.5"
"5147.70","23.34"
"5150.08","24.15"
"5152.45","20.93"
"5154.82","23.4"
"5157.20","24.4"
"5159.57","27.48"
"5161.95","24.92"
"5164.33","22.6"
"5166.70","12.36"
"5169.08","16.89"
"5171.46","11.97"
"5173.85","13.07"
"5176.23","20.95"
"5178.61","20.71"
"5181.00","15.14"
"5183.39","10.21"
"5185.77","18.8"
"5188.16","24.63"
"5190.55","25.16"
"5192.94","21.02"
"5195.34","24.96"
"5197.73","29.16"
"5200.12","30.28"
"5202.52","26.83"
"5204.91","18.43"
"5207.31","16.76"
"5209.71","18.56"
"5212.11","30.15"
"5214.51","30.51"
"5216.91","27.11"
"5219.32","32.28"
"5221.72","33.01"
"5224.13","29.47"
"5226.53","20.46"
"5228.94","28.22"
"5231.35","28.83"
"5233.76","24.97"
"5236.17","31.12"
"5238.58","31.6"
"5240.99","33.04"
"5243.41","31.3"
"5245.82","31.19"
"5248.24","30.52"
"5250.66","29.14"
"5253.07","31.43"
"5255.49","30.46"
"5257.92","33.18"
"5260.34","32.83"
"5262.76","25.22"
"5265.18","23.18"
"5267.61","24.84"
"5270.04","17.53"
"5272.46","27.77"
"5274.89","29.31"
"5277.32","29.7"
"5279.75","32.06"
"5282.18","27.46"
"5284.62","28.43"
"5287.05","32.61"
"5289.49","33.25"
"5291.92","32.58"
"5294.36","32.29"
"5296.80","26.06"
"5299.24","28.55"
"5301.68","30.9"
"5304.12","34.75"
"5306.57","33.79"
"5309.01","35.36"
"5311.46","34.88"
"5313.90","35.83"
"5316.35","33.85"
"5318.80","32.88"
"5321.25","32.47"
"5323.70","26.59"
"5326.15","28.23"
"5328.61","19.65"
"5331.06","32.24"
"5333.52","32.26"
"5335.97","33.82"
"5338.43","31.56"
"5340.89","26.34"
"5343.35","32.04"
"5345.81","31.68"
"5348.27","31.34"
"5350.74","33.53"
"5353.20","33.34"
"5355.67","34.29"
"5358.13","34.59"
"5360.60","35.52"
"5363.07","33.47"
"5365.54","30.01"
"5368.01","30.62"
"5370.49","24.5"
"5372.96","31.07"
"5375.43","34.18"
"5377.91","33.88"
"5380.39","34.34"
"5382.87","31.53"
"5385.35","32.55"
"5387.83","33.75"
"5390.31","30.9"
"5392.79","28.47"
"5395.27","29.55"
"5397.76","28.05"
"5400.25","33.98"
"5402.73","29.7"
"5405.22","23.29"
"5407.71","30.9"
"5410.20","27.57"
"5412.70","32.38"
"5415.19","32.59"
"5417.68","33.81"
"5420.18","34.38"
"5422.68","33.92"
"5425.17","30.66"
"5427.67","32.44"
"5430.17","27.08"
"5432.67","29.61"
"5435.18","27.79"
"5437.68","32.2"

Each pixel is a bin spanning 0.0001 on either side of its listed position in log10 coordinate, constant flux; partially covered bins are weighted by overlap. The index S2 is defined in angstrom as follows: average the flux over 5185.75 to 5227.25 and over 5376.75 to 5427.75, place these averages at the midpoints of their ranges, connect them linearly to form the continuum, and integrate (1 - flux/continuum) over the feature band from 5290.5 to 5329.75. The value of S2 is -3.5 angstrom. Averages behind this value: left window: 25.7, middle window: 31.2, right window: 31.3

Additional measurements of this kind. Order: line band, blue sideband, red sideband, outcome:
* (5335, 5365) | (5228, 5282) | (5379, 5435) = -2.36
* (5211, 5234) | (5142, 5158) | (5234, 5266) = -0.17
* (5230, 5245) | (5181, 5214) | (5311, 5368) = -2.97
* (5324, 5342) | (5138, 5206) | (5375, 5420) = -0.36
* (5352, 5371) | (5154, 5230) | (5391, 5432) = -2.35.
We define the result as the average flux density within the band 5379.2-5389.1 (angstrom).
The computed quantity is 33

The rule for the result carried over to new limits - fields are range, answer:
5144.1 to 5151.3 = 24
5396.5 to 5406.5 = 28.8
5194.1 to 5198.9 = 27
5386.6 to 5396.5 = 30.7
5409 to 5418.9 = 31.6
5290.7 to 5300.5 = 29.9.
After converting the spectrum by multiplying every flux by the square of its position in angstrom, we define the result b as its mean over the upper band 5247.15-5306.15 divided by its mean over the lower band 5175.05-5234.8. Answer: 1.24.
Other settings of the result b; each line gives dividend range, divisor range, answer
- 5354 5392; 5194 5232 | 1.29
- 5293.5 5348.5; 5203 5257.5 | 1.14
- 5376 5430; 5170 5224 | 1.48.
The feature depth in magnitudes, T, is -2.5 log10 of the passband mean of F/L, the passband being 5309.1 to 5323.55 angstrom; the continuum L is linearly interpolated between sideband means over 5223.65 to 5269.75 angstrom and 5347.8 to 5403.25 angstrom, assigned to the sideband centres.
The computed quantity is -0.10 mag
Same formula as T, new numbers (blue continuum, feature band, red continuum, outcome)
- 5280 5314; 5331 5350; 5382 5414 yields -0.01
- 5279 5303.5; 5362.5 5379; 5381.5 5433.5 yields -0.01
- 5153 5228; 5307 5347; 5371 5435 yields -0.12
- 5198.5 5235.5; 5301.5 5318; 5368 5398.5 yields -0.18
